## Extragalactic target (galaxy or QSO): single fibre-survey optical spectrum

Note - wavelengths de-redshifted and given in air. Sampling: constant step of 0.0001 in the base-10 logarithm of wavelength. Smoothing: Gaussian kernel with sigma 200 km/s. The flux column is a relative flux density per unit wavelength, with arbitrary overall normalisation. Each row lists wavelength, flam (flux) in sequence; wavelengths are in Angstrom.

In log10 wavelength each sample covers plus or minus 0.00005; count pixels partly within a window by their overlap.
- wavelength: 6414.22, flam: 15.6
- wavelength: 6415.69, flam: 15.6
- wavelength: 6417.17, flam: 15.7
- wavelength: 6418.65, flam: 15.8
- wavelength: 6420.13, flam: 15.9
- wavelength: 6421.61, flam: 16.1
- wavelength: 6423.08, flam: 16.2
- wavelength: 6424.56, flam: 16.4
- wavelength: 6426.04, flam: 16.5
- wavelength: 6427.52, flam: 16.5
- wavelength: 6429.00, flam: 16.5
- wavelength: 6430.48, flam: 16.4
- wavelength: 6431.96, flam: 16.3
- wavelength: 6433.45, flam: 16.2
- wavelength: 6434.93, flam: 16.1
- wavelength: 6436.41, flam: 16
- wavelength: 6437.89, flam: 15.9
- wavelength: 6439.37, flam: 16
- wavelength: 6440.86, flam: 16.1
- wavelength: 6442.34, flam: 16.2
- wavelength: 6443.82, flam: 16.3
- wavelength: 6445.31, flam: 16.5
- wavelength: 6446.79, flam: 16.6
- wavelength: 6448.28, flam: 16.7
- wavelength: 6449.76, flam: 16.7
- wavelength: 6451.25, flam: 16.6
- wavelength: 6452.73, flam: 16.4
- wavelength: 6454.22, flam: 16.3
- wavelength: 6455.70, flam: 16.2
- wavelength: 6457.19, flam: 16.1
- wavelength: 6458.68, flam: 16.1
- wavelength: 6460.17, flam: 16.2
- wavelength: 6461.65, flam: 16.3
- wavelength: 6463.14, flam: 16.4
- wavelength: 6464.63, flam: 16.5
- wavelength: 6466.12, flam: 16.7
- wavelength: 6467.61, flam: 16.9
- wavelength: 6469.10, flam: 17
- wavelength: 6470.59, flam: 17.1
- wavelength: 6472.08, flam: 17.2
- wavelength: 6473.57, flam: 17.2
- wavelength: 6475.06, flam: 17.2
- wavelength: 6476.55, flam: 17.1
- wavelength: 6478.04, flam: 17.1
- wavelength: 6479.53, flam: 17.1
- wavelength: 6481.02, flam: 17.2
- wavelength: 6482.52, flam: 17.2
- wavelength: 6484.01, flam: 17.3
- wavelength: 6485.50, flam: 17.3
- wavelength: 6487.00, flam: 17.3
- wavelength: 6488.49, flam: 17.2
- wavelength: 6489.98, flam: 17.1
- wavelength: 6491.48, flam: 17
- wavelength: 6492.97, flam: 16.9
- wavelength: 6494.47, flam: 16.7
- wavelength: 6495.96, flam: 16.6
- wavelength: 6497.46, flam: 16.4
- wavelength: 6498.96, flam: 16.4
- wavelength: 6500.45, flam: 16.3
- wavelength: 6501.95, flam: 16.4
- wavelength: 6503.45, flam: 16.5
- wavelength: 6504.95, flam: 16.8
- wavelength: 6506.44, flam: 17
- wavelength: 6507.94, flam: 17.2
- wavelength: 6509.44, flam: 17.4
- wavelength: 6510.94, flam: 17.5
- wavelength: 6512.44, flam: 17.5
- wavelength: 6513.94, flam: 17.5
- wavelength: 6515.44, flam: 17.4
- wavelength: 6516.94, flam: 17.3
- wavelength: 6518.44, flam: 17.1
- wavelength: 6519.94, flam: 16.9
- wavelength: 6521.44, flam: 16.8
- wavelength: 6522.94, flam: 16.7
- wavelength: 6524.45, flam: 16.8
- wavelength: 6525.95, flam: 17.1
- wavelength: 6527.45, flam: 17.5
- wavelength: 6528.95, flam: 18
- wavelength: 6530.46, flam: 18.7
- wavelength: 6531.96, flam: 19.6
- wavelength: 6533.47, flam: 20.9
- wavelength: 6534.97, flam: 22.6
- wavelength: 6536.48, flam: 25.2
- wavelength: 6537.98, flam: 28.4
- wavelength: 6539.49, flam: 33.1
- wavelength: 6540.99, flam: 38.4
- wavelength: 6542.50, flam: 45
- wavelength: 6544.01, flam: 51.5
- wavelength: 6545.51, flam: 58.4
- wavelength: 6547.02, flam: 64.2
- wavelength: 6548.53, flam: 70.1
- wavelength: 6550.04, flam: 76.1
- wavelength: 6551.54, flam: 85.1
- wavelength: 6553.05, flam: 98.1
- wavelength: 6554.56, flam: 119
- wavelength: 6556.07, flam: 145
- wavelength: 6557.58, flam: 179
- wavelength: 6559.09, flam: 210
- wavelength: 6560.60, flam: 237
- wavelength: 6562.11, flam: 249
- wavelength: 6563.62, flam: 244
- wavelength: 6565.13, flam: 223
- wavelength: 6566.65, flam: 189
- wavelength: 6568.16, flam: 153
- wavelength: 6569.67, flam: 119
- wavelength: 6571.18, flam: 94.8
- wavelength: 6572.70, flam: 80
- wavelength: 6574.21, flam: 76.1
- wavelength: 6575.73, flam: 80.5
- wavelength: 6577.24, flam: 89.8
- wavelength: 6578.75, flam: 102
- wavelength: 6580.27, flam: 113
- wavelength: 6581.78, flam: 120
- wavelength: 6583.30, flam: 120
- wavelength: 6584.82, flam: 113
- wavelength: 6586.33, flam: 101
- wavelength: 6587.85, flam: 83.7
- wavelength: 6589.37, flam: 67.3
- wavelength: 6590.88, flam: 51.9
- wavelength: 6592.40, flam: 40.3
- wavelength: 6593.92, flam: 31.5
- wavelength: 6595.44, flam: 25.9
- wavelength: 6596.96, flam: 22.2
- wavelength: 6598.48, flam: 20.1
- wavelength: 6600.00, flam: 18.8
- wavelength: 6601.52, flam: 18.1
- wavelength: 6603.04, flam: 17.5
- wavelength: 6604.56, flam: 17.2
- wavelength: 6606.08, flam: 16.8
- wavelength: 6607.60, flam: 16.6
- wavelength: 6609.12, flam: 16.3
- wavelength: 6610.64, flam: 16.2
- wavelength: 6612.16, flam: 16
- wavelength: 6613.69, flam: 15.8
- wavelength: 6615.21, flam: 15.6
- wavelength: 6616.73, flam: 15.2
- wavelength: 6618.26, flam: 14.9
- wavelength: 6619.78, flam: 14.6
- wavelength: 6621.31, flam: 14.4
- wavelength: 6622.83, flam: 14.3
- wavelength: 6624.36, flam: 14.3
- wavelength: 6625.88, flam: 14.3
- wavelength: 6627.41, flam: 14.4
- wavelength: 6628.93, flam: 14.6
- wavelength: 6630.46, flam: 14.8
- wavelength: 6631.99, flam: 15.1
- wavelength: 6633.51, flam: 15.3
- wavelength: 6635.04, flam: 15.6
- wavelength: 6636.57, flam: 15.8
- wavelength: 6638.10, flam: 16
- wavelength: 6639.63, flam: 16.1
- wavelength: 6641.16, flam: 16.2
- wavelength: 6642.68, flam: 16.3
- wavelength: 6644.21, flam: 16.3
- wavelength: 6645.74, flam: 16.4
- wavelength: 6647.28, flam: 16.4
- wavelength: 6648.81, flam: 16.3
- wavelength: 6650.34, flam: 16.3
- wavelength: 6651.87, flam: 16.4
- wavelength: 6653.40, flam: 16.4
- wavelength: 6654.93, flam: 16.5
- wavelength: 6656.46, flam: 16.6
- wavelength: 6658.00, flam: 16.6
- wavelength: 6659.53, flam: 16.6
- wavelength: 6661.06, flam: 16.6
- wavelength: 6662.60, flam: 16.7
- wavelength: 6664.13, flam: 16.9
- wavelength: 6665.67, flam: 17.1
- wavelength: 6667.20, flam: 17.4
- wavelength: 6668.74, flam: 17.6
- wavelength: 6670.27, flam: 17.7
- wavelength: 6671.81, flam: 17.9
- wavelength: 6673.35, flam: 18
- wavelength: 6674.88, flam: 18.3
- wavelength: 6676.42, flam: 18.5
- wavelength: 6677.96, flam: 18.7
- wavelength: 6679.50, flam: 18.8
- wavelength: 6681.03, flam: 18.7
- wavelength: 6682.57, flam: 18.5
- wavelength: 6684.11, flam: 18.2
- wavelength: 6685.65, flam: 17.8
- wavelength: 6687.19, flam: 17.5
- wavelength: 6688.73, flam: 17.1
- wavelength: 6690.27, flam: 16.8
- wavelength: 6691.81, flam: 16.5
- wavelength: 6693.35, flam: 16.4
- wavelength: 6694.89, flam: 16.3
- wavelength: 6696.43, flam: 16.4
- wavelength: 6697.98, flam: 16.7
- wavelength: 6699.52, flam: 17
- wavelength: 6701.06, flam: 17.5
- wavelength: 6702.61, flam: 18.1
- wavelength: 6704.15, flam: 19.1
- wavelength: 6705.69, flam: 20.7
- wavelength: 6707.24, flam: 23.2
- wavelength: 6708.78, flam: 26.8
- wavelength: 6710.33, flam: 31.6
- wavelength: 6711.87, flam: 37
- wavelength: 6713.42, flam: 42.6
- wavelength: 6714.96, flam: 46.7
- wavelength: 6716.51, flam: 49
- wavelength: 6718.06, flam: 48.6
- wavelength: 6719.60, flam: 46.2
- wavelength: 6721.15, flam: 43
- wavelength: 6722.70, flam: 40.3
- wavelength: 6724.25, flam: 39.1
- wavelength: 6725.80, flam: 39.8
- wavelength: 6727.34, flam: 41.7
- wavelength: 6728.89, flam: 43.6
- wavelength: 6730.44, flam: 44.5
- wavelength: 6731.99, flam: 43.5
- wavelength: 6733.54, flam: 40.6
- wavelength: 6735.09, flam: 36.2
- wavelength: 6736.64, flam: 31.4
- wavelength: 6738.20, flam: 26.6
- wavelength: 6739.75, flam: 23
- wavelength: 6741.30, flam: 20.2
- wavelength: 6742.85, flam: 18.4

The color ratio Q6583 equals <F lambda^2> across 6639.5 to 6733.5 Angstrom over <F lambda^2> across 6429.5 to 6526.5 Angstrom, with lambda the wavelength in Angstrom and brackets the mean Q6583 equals 1.53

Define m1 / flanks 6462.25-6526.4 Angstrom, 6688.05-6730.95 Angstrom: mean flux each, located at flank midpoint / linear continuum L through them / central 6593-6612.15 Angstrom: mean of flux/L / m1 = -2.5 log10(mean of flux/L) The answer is 0.19 mag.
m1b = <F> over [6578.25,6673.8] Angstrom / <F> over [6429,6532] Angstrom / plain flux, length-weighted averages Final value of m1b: 1.7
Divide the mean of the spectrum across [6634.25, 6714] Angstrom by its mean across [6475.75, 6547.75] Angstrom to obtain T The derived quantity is 0.9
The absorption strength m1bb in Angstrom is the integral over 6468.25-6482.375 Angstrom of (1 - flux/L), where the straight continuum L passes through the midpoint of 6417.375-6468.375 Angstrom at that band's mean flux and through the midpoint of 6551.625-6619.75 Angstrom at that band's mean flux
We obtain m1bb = 6.5 Angstrom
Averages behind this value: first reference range 16.3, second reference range 85.7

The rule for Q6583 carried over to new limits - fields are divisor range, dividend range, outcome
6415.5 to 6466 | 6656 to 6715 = 1.32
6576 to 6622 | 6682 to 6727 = 0.63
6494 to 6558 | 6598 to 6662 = 0.45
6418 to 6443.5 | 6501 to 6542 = 1.26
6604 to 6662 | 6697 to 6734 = 2.26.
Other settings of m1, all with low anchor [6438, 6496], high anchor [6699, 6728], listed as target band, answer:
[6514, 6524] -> 0.20 mag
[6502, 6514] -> 0.15 mag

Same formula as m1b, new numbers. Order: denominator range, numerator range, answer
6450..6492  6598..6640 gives 0.94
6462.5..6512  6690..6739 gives 1.88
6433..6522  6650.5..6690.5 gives 1.04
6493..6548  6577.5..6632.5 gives 1.64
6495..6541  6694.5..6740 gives 1.75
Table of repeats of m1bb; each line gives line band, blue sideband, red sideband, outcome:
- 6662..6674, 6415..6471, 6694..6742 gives 4.92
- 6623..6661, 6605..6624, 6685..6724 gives 6.59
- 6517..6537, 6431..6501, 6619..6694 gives -2.44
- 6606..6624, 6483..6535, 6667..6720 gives 4.53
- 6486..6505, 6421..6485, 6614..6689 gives -0.24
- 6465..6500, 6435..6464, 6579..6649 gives 4.23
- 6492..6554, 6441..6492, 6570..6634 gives 0.55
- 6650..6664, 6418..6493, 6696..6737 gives 6.35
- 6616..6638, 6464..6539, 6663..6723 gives 6.91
